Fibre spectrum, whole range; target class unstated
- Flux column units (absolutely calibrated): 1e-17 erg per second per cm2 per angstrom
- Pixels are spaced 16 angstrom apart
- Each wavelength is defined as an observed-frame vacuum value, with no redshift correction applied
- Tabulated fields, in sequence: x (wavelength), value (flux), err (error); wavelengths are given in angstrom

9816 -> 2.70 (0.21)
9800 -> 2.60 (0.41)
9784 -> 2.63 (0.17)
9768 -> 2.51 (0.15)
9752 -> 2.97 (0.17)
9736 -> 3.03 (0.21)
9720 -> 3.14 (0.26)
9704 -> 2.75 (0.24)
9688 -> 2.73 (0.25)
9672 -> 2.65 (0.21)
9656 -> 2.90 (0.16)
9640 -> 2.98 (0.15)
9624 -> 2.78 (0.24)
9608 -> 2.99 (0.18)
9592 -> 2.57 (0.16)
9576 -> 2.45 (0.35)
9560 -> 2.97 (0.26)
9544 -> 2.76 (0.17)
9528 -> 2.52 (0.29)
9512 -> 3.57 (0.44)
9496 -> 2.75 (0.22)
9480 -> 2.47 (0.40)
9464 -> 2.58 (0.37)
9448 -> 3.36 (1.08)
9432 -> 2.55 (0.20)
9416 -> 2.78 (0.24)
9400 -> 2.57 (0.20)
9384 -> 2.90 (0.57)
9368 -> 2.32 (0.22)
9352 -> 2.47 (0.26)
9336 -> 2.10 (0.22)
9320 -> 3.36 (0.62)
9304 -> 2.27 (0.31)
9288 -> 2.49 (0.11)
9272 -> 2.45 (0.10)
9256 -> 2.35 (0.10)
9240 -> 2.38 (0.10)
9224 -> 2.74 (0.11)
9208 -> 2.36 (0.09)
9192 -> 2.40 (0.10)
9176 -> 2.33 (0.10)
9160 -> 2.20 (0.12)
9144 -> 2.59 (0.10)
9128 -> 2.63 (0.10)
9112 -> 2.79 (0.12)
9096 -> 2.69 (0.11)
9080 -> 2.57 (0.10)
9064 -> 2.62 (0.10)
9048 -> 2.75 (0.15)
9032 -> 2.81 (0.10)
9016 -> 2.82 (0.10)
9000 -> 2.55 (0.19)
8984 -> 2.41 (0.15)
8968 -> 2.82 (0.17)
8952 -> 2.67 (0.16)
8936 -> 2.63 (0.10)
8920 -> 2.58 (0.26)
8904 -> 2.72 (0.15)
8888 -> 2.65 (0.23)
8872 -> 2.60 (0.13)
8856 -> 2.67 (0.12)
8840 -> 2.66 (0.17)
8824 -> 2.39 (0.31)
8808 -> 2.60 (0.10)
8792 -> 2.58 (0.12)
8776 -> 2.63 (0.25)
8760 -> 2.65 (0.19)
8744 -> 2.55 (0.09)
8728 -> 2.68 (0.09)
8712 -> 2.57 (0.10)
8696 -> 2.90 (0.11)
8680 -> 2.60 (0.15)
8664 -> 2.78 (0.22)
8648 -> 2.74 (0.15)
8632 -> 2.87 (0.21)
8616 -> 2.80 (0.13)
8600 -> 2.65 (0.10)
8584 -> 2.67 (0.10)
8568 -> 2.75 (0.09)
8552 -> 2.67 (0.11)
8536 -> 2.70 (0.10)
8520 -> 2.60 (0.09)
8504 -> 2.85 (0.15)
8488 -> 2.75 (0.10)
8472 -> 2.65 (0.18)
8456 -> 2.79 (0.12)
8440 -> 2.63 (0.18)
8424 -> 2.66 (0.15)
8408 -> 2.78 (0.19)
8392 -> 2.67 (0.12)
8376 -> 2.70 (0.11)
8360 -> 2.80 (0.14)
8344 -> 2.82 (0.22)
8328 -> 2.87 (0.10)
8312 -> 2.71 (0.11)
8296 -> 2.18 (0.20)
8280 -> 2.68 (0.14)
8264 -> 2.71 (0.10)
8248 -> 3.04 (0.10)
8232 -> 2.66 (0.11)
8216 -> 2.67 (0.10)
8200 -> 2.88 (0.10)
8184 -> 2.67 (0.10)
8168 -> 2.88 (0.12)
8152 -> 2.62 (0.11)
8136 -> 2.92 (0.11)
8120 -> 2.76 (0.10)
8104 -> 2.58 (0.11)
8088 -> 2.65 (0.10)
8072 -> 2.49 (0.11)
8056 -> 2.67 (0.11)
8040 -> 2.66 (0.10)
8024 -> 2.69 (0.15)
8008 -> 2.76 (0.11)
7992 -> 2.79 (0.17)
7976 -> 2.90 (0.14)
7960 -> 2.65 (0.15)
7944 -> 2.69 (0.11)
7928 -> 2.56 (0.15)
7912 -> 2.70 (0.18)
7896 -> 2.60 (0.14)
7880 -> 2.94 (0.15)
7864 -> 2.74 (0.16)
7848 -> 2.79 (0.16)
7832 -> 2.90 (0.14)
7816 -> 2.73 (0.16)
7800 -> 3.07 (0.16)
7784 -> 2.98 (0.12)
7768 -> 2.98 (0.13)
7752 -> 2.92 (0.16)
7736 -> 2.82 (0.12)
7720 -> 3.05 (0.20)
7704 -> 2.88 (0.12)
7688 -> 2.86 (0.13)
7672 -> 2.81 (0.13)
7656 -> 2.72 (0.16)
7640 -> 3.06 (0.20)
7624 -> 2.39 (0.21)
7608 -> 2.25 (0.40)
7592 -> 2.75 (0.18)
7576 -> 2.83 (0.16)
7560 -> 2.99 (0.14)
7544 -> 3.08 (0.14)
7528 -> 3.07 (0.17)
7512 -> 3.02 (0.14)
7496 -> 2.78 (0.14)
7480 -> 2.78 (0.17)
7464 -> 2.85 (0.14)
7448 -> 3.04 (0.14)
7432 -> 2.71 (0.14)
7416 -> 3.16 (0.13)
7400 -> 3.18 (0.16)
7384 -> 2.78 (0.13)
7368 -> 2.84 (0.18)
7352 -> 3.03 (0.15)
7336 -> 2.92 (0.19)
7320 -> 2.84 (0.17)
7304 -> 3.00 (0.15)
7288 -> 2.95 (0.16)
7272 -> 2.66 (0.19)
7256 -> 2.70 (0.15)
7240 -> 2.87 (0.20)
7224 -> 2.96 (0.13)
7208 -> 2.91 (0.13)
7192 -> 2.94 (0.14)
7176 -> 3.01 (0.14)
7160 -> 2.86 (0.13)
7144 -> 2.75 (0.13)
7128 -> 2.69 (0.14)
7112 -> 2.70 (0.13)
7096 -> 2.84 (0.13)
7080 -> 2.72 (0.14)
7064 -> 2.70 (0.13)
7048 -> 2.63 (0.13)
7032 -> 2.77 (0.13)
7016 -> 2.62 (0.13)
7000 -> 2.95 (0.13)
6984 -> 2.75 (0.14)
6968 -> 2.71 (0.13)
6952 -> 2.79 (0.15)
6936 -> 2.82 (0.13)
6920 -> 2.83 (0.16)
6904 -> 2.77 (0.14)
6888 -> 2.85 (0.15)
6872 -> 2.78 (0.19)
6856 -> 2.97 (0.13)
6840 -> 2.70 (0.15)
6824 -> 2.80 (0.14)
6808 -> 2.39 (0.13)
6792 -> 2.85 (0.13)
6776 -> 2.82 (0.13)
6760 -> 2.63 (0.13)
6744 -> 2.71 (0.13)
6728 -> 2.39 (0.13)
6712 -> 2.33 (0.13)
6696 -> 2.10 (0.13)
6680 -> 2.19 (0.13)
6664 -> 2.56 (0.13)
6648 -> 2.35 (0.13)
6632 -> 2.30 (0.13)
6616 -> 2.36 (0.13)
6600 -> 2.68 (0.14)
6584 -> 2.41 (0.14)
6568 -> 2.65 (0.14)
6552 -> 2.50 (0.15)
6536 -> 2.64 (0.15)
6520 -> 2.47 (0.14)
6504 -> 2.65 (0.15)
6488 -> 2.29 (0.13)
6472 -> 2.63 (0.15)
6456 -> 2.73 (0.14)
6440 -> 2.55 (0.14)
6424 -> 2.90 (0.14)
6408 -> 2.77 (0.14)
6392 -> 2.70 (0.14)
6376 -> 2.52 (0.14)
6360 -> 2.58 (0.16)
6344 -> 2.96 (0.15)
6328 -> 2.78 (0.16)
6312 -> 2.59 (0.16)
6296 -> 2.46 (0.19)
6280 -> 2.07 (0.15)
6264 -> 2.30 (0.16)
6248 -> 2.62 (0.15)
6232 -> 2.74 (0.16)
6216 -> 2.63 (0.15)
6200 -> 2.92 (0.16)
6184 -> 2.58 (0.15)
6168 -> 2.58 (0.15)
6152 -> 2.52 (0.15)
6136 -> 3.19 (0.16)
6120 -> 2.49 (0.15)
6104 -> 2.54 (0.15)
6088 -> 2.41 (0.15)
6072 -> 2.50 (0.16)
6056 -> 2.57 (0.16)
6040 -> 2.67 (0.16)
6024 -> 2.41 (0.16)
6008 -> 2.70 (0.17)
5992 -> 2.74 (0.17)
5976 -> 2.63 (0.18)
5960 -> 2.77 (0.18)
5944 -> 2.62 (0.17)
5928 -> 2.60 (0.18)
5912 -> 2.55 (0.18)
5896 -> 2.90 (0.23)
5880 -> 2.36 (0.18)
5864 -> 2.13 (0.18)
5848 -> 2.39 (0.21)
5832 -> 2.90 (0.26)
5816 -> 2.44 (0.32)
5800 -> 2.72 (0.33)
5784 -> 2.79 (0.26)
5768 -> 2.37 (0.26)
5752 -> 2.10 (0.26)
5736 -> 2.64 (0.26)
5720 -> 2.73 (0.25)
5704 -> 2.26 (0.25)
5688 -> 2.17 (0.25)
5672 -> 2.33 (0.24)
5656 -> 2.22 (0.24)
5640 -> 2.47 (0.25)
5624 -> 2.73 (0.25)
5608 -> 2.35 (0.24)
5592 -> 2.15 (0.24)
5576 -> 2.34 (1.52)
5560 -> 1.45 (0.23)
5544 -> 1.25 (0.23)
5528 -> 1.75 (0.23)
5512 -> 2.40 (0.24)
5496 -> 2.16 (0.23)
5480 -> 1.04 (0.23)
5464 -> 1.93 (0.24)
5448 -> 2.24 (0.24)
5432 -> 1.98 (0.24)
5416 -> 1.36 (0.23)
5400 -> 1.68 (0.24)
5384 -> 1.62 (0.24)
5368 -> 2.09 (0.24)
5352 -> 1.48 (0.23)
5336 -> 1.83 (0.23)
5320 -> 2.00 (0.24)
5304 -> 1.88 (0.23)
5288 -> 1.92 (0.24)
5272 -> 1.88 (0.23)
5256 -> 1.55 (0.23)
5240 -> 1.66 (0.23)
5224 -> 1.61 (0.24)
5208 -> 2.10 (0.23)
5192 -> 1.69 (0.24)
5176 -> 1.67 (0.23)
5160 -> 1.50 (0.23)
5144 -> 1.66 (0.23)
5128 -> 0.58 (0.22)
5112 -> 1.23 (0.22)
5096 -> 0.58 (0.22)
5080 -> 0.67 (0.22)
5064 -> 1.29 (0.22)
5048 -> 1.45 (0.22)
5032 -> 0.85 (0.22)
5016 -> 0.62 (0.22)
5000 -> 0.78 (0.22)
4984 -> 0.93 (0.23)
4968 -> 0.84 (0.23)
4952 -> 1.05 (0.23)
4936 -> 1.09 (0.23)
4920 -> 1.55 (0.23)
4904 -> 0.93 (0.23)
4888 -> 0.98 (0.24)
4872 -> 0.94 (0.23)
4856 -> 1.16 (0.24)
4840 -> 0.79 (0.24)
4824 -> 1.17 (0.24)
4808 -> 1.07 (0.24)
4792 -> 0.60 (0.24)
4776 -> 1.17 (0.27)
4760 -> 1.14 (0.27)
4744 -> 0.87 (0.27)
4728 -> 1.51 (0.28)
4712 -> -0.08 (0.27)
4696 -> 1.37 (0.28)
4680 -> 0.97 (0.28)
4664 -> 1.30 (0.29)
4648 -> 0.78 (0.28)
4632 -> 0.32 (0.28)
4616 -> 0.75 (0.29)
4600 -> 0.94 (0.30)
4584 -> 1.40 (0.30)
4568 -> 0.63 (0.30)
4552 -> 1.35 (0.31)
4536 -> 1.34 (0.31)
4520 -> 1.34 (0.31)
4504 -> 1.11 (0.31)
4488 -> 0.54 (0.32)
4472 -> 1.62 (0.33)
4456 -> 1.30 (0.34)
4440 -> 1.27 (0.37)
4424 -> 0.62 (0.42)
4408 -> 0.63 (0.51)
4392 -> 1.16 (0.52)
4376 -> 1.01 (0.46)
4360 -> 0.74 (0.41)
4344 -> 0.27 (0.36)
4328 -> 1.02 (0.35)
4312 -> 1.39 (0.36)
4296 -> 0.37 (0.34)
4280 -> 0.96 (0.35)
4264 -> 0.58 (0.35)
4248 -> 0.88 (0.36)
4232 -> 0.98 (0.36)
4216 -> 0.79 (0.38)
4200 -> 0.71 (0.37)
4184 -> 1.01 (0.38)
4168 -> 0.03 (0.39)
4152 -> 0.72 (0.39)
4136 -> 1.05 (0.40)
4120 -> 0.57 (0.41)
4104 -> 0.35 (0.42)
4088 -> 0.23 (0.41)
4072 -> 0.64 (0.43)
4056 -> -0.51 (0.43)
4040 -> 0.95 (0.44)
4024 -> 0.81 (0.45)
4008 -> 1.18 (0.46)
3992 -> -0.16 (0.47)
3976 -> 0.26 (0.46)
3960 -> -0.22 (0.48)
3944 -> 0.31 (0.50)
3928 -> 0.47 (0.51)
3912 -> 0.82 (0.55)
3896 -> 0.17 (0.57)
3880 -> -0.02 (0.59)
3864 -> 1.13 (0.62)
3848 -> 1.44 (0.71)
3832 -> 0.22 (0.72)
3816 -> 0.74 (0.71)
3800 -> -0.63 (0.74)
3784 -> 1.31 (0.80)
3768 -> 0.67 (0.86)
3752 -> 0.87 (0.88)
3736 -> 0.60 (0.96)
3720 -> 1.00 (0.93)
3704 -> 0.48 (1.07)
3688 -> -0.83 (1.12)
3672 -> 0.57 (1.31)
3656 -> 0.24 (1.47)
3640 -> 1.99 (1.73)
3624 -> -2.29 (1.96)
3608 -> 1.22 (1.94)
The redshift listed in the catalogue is 0.29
